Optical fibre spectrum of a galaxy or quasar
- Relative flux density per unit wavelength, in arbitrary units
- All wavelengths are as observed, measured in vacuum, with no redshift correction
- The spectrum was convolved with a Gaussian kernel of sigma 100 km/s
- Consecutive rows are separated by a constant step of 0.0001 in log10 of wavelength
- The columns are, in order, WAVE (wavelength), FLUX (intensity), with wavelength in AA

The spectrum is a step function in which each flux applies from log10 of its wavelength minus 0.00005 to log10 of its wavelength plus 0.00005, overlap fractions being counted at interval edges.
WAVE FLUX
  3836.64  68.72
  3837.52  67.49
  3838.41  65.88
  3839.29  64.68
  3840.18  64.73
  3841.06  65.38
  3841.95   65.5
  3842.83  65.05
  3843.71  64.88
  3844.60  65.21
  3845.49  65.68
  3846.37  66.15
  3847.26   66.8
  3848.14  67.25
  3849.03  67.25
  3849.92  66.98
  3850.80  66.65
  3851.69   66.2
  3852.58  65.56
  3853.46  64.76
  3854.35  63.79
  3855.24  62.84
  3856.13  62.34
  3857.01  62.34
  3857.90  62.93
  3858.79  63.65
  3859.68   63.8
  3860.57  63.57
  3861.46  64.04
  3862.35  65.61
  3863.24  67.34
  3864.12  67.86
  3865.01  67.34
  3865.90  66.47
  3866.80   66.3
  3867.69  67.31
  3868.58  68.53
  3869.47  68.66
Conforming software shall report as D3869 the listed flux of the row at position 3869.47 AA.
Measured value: 68.66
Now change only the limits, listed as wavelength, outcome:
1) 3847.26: 66.8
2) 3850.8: 66.65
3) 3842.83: 65.05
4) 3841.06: 65.38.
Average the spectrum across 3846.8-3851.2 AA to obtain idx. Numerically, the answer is 67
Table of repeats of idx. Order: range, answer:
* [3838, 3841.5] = 65.2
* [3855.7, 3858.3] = 62.7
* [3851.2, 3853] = 65.7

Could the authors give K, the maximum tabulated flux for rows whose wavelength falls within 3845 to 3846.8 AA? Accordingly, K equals 66.15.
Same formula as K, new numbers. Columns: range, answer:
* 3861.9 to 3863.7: 67.34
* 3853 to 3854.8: 64.76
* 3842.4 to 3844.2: 65.05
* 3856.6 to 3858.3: 62.93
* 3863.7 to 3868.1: 67.86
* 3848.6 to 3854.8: 67.25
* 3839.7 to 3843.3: 65.5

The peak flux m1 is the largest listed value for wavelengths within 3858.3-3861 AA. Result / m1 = 63.8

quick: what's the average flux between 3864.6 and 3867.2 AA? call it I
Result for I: 66.5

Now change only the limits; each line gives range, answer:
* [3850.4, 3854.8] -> 65.3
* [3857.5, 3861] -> 63.4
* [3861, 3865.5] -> 66.5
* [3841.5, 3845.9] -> 65.2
